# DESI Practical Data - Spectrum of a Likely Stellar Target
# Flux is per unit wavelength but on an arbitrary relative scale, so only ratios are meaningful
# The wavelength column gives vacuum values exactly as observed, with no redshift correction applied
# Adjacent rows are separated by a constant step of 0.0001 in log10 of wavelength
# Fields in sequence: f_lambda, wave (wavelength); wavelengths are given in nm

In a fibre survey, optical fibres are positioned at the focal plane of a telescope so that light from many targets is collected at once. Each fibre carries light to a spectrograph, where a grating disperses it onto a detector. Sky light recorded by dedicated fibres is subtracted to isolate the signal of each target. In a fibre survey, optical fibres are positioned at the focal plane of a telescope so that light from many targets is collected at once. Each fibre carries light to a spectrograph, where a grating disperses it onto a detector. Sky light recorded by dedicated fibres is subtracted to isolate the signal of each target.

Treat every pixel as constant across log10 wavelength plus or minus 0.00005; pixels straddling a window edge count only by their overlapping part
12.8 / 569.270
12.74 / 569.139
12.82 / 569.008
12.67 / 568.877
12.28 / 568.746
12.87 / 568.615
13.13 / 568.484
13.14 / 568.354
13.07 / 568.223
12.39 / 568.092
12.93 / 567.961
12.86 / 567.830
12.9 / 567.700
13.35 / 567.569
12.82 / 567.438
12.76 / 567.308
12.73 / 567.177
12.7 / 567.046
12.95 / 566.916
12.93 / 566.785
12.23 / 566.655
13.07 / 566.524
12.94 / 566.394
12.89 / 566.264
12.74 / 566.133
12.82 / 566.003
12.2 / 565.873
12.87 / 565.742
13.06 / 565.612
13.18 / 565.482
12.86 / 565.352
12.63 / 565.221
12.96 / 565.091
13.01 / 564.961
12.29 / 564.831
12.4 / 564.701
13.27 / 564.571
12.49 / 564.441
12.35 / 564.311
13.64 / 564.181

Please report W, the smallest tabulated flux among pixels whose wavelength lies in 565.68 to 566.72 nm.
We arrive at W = 12.2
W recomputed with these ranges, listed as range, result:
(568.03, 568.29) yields 12.39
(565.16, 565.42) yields 12.63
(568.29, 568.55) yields 13.13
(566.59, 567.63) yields 12.23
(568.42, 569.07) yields 12.28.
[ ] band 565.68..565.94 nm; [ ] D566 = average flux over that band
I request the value 12.5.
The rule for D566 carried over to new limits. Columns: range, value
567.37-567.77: 13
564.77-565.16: 12.8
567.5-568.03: 13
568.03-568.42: 12.9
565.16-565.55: 12.9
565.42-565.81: 13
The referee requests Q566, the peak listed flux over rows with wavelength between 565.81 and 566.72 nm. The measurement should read 13.07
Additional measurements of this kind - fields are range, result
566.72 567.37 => 12.95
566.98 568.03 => 13.35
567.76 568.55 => 13.14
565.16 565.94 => 13.18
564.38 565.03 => 13.27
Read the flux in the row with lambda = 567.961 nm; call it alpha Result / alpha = 12.93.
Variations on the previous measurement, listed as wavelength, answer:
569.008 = 12.82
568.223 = 13.07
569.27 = 12.8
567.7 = 12.9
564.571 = 13.27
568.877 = 12.67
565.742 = 12.87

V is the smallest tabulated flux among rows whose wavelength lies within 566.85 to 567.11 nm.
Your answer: 12.7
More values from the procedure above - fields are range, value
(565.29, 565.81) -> 12.86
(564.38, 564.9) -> 12.29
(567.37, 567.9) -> 12.82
